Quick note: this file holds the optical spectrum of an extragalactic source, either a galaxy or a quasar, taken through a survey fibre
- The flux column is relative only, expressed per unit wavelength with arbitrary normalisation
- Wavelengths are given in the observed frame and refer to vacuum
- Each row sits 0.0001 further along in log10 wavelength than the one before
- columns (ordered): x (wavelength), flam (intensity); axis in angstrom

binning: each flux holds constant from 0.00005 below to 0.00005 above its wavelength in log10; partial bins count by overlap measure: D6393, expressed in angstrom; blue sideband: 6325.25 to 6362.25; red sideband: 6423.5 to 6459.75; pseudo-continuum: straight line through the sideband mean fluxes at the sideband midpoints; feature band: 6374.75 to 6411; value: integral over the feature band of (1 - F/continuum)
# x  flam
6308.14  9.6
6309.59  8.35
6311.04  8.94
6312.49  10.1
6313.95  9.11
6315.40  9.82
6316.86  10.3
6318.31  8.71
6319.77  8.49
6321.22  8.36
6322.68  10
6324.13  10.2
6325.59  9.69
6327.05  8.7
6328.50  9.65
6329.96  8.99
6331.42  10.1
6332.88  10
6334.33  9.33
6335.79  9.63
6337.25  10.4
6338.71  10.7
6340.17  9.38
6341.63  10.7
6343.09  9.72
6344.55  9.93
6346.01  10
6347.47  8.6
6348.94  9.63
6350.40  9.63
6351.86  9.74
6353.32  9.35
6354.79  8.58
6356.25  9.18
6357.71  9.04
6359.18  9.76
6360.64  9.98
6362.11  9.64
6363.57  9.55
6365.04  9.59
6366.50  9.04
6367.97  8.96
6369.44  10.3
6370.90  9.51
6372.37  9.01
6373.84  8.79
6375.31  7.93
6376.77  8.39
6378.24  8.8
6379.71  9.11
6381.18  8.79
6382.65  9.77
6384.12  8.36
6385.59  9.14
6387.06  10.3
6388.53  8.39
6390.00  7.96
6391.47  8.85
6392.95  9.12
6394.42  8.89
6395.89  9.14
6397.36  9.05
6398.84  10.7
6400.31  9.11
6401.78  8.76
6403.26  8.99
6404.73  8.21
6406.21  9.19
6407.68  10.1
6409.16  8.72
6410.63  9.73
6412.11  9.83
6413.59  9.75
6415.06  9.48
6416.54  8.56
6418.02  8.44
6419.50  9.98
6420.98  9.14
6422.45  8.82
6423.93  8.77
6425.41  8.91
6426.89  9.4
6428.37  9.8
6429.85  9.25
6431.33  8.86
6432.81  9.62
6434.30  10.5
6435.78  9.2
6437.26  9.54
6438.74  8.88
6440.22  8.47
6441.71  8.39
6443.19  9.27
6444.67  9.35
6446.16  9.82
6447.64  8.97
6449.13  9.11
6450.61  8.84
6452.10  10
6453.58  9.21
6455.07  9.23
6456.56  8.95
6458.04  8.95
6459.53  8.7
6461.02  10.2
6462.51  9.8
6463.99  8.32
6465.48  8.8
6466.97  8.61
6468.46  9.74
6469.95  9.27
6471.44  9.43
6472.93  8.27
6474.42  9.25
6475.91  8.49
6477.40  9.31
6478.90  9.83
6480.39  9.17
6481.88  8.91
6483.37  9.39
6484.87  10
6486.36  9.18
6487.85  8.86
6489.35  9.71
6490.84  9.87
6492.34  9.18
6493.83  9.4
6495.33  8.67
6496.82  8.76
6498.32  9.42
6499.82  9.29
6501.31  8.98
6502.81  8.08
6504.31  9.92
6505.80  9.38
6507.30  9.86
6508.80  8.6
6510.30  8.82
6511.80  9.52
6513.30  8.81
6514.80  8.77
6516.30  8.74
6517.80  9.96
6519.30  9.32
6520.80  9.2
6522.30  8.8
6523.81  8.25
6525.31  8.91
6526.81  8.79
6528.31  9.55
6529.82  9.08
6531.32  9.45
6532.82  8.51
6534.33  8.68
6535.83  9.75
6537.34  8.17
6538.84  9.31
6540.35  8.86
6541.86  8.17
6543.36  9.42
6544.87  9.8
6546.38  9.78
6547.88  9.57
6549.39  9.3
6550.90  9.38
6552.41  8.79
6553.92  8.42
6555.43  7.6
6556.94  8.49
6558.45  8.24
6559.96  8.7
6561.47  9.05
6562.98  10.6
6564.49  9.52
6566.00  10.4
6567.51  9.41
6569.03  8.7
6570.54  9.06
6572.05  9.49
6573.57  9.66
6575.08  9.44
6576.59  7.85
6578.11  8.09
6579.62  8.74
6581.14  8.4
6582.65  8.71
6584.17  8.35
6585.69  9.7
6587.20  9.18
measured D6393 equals 1.51 angstrom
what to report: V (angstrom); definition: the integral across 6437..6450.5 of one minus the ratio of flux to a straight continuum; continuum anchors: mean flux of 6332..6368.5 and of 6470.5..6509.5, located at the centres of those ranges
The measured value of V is 0.4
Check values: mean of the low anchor 9.61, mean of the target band 9.06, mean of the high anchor 9.2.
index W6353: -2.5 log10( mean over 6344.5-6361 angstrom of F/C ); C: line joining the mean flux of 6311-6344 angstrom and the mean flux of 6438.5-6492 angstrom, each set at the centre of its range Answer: 0.01 mag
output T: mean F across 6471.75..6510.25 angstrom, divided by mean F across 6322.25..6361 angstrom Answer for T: 0.95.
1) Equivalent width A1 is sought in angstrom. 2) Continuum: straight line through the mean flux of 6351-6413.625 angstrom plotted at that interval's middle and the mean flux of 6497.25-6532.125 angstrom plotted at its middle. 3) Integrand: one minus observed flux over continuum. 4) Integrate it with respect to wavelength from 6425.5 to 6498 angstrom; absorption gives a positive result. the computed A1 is -0.7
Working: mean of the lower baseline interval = 9.18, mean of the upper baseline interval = 9.11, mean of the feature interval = 9.22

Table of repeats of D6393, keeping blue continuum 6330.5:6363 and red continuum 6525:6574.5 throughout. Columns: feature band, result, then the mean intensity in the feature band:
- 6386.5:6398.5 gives 0.7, 9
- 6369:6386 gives 1.1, 8.97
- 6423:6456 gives 0.6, 9.24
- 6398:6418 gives 0.5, 9.28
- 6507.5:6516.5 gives 0.3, 8.94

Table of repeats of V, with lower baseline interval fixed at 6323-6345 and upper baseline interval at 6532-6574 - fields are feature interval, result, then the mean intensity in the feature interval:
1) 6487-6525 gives 0.5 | 9.12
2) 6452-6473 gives 0.5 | 9.17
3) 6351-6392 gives 2.3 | 9.14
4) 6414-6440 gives 0.7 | 9.24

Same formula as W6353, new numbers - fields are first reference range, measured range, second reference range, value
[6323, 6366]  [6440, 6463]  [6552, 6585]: 0.01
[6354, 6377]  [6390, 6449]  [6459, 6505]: 0.00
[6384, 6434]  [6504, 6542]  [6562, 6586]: 0.01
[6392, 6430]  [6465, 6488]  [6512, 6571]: 0.00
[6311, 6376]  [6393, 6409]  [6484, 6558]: 0.02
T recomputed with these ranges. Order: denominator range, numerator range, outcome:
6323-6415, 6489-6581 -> 0.97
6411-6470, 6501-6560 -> 0.98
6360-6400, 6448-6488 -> 1.00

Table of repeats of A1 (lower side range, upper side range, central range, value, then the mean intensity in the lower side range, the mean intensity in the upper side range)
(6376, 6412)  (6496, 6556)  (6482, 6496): -0.4 angstrom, 9.08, 9.05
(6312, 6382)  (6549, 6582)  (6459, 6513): -0.3 angstrom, 9.43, 8.97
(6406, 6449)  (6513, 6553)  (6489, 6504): 0.0 angstrom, 9.27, 9.08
